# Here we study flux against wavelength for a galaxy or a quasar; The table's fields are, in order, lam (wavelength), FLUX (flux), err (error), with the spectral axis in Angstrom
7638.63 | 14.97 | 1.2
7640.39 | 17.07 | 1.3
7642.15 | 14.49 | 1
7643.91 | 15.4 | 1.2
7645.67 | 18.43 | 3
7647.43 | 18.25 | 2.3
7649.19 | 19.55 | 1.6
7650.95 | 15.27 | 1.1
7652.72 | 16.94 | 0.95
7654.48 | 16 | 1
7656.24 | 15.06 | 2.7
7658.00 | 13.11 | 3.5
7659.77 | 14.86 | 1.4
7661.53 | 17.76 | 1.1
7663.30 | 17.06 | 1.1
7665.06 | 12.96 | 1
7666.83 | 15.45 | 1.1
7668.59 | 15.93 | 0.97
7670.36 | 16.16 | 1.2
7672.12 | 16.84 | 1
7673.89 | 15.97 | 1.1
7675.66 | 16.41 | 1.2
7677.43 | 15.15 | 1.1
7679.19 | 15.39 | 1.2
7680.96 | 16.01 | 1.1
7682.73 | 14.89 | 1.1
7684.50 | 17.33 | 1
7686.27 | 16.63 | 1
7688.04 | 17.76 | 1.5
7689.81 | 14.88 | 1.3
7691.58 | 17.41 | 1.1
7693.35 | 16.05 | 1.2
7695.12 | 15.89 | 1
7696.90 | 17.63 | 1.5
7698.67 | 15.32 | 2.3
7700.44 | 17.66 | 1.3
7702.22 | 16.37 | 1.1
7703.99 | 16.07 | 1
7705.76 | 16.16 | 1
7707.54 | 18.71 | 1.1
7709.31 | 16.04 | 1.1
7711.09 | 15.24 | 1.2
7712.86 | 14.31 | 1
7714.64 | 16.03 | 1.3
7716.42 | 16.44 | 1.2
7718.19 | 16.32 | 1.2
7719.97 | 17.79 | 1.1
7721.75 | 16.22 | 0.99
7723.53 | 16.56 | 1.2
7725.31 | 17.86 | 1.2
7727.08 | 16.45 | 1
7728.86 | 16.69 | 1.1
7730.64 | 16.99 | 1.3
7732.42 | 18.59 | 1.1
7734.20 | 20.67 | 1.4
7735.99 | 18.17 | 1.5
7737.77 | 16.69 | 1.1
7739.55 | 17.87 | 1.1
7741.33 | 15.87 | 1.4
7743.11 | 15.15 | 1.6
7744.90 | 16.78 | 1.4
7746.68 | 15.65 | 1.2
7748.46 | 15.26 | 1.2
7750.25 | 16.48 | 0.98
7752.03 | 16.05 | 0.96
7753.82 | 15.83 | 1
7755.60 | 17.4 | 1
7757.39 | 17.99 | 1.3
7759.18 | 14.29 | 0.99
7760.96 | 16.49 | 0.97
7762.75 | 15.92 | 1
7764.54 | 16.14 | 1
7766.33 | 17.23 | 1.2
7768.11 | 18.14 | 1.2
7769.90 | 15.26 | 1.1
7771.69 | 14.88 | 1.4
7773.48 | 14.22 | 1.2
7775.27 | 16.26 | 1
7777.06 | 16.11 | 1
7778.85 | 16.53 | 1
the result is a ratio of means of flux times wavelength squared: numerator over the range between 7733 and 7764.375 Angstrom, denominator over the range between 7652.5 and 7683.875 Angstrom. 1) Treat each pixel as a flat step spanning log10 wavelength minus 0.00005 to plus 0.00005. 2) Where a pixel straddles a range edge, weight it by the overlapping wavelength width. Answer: 1.08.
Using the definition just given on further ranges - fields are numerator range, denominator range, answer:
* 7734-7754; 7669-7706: 1.03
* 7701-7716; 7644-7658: 0.98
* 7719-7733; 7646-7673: 1.08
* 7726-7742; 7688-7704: 1.08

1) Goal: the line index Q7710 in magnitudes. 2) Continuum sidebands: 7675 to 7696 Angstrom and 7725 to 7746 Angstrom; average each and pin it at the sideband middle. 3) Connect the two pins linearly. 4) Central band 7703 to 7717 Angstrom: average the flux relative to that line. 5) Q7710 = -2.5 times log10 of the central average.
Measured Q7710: 0.04 mag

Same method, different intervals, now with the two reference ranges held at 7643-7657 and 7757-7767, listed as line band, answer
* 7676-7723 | 0.02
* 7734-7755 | -0.02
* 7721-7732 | -0.03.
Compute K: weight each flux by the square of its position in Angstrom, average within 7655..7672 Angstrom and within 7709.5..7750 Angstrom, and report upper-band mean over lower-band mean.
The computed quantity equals 1.1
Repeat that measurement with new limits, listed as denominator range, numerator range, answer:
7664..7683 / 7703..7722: 1.06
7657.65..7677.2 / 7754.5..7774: 1.06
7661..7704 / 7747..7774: 1.02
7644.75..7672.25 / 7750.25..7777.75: 1.02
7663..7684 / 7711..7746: 1.09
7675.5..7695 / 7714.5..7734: 1.07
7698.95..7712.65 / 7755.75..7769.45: 1.02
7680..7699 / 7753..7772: 1.02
